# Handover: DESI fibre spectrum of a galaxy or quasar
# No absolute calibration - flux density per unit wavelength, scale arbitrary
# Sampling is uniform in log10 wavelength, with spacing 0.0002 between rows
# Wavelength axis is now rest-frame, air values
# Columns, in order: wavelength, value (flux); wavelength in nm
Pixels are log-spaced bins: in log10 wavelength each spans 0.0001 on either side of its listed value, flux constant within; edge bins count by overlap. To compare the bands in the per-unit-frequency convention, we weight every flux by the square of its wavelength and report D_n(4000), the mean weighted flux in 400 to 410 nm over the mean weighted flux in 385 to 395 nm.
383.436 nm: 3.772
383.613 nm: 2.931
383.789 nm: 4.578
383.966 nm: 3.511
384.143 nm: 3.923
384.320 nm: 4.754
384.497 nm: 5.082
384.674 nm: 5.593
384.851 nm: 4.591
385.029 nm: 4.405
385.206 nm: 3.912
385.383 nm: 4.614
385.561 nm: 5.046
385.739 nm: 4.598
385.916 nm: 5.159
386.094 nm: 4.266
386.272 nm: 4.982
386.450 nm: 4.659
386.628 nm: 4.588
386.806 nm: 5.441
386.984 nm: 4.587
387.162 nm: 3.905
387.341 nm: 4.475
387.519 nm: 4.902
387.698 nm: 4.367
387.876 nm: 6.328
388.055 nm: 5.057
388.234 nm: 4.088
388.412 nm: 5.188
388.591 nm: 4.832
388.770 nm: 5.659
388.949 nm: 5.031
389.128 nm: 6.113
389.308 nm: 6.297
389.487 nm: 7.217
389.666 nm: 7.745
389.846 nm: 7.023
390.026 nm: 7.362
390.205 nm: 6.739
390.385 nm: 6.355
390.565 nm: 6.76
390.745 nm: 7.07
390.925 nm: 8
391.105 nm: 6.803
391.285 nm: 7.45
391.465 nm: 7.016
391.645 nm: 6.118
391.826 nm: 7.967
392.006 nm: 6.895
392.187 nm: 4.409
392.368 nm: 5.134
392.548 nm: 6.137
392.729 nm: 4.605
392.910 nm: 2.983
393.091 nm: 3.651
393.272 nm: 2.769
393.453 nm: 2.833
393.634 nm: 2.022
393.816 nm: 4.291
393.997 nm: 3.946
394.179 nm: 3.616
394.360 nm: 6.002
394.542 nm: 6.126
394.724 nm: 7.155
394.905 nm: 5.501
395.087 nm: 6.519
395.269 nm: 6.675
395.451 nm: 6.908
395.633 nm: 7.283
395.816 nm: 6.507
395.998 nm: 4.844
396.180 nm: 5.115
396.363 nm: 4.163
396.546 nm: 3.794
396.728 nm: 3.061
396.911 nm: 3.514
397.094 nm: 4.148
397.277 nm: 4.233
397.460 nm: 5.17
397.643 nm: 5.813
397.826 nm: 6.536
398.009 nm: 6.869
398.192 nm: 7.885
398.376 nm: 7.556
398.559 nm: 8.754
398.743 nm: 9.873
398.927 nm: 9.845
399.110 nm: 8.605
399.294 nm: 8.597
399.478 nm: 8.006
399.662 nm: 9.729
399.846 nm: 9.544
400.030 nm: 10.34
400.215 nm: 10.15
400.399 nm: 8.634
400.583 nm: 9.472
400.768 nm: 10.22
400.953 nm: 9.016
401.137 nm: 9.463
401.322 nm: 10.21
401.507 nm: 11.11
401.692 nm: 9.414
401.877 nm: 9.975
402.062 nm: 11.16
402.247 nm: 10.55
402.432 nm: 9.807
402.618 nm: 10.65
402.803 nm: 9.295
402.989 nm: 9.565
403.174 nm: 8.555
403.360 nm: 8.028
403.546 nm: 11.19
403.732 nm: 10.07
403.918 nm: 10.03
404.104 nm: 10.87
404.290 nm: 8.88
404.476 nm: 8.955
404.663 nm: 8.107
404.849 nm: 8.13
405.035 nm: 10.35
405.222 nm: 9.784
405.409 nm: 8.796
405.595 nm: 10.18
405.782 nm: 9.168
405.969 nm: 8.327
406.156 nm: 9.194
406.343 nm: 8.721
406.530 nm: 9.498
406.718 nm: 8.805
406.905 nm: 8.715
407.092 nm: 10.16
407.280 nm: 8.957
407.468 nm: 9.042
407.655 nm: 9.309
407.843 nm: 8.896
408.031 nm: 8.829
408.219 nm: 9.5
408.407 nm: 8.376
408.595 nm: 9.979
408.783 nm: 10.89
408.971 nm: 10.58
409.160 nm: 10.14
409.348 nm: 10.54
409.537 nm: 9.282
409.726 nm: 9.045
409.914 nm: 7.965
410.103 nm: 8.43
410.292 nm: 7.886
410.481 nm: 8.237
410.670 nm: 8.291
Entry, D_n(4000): 1.91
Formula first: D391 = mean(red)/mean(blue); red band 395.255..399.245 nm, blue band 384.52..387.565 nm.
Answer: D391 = 1.33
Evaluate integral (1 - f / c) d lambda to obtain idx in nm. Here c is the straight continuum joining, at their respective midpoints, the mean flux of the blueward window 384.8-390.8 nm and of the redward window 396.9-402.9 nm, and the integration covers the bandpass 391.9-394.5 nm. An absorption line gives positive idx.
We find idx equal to 0.97 nm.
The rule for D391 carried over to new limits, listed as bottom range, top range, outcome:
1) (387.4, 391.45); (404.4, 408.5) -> 1.46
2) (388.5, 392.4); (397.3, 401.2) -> 1.29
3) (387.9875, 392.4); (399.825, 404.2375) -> 1.56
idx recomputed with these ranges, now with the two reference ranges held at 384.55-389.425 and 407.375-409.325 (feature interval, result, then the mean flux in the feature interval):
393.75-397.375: 0.86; 5.17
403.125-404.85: -0.14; 9.36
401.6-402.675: -0.26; 10.2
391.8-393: 0.15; 5.31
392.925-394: 0.54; 3.18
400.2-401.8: -0.35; 9.73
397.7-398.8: -0.06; 7.79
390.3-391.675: -0.28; 6.99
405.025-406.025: -0.05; 9.4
